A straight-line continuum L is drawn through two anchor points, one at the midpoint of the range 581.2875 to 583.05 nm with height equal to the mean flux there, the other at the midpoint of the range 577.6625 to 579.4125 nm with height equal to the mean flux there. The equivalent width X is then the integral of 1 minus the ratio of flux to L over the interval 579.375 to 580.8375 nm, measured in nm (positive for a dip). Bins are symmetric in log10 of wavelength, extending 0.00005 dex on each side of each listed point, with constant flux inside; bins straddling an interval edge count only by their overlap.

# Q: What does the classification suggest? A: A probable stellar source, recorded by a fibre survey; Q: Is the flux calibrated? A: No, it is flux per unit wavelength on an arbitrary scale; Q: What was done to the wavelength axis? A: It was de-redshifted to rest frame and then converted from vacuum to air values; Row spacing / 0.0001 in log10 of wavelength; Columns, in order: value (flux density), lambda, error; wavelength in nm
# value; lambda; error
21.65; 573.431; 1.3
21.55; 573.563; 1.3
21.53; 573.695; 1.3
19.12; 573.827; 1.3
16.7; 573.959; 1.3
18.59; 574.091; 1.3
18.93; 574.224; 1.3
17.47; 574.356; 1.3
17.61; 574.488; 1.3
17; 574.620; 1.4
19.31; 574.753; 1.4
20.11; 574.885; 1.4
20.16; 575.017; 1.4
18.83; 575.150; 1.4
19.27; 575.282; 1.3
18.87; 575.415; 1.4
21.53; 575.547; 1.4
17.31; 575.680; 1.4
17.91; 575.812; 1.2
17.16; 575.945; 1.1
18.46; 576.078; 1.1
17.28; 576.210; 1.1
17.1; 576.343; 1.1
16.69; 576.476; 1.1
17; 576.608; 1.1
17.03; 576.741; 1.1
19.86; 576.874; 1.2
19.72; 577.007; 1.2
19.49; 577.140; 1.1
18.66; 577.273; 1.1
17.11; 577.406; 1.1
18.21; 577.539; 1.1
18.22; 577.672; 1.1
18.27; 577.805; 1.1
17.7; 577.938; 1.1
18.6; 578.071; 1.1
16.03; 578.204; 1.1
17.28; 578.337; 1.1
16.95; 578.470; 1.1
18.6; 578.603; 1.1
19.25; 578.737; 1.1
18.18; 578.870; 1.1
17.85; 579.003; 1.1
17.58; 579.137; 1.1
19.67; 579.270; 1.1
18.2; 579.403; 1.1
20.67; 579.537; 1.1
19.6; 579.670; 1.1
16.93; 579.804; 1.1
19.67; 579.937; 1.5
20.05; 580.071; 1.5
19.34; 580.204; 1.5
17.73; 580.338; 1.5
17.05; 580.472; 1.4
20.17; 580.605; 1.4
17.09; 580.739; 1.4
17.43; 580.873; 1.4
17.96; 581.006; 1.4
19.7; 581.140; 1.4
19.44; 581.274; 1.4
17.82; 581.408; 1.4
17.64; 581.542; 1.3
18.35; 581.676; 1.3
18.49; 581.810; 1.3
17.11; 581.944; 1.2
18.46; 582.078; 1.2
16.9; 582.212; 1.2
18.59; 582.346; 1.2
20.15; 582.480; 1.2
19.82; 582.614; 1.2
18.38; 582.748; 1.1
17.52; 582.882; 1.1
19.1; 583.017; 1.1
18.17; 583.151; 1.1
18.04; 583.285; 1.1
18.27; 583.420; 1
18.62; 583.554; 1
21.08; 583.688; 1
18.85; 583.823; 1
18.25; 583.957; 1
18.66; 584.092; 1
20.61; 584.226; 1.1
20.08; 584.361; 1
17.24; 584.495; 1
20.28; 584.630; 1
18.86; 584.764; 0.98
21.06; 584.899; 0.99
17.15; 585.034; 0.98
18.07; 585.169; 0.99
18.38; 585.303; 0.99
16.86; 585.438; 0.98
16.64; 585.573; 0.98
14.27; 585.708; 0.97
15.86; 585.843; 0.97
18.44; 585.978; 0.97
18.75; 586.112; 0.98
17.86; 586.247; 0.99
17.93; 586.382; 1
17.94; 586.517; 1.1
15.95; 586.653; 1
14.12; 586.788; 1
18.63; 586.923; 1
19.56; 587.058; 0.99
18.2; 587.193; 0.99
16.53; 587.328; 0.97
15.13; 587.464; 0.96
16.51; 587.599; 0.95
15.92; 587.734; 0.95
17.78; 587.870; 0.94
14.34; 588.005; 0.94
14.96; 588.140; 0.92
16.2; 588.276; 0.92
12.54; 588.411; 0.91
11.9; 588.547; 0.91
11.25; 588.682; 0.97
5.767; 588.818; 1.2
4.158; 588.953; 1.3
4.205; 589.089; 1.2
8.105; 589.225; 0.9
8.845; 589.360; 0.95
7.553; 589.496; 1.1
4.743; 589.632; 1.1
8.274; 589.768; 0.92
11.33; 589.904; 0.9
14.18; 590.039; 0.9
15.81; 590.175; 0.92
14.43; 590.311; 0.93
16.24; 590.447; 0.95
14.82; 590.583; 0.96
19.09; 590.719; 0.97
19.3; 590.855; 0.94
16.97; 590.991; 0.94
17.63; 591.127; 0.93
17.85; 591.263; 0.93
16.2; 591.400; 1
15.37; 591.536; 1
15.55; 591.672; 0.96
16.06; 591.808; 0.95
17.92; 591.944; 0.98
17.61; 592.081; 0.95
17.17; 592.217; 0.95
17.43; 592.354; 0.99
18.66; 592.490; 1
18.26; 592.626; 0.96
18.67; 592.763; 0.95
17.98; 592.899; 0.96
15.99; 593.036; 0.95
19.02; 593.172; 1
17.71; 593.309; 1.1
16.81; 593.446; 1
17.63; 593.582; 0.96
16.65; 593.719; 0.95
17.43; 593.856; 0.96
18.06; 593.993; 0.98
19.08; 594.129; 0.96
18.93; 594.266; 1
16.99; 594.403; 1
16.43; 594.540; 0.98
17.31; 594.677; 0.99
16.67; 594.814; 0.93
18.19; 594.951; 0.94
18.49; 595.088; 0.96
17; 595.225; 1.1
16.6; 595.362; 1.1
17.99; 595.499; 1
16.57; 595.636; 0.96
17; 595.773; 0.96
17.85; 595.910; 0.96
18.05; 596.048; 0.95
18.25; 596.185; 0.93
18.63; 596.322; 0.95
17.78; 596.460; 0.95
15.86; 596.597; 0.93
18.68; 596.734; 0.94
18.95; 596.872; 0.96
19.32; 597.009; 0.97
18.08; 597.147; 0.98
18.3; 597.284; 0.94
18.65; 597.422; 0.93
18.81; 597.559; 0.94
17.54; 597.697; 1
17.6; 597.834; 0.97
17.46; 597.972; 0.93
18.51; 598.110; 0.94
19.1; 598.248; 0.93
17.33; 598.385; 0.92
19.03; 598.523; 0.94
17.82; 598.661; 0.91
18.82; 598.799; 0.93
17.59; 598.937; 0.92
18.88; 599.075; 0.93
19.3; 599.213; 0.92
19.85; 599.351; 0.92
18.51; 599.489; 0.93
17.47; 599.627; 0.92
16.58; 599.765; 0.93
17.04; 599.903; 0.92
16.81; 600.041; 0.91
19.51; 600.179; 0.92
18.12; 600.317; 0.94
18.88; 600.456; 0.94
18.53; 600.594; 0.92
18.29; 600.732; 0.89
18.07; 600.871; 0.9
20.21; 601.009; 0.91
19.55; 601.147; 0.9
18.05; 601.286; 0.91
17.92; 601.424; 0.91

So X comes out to -0.05 nm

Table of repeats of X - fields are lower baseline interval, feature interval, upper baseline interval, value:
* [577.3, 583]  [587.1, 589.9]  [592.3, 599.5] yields 0.99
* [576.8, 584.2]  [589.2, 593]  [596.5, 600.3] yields 0.65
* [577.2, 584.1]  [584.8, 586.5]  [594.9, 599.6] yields 0.06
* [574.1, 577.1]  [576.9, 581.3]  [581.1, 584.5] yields 0.02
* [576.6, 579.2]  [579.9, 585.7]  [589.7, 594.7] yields -0.29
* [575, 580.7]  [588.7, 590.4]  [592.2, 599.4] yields 0.84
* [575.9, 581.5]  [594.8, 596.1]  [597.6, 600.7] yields 0.05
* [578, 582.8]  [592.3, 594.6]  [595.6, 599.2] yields 0.06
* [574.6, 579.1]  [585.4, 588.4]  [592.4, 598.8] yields 0.23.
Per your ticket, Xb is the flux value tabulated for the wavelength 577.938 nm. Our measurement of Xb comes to 17.7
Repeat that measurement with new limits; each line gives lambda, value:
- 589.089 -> 4.205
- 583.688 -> 21.08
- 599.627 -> 17.47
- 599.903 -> 17.04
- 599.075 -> 18.88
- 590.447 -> 16.24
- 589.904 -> 11.33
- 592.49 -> 18.66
